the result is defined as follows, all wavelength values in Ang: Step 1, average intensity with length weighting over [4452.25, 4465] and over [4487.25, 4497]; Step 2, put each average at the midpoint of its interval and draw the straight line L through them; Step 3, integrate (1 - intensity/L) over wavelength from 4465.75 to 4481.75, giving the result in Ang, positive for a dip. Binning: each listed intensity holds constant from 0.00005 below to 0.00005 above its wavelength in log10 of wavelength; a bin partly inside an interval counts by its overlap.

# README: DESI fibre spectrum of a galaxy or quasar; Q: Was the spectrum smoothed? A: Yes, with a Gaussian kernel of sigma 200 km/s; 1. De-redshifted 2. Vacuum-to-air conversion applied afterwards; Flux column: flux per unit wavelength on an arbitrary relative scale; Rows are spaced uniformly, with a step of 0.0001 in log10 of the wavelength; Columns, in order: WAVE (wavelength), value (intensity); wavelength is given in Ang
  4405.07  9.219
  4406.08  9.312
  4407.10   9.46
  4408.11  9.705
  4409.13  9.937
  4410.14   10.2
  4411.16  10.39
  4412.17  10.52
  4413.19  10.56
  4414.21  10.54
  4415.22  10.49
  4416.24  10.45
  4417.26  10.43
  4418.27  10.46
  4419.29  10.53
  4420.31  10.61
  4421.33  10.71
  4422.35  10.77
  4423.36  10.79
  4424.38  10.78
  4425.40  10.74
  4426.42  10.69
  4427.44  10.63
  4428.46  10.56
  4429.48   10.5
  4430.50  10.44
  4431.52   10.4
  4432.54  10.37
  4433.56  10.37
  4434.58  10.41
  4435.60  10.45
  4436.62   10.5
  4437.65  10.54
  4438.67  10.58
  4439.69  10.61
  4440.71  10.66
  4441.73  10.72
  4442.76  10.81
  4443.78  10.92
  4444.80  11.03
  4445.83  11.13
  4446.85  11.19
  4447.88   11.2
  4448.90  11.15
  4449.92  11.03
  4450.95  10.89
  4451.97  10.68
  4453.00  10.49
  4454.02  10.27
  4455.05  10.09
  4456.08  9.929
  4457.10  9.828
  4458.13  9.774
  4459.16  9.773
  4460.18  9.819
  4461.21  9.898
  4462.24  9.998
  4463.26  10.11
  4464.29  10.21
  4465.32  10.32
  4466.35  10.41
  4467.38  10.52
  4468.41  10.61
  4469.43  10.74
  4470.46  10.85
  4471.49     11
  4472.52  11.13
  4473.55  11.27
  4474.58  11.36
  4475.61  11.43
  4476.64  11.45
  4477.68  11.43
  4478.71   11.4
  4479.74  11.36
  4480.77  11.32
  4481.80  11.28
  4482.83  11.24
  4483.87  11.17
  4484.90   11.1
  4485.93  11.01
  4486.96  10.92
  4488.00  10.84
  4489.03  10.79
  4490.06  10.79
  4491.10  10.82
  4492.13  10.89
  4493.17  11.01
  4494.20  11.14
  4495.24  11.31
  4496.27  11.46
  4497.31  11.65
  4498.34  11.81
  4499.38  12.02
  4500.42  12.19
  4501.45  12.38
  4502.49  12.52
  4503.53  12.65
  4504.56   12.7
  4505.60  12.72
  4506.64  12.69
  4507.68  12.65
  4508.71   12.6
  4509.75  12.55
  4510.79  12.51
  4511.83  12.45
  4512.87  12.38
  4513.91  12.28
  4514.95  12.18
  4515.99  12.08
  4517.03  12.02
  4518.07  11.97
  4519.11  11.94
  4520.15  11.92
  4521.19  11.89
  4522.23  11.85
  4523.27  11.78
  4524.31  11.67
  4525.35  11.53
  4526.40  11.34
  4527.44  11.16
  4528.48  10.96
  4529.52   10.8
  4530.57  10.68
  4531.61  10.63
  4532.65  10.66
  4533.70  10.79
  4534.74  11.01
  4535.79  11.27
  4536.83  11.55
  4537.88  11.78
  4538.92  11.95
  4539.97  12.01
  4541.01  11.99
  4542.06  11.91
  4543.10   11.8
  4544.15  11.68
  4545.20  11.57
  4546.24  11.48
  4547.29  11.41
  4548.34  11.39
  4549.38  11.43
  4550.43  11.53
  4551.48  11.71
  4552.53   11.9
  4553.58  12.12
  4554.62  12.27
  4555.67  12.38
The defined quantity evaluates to -0.94 Ang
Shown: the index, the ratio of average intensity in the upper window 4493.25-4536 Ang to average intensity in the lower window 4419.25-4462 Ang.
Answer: 1.12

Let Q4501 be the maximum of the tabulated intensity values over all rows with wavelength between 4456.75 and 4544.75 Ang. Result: 12.72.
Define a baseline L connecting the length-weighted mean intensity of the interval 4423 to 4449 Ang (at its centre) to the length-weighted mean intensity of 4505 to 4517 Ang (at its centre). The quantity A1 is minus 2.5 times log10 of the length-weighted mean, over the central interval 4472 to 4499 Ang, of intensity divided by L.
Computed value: 0.06 mag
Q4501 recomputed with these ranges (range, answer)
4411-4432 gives 10.79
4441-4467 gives 11.2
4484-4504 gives 12.65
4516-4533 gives 12.02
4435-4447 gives 11.19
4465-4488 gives 11.45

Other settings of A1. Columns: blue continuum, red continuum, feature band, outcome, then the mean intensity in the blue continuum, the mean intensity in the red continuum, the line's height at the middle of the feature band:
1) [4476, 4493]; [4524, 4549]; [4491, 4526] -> -0.07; 11.1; 11.4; 11.2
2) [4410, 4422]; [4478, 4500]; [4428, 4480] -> 0.02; 10.5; 11.2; 10.9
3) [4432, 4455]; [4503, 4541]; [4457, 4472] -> 0.08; 10.7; 11.8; 11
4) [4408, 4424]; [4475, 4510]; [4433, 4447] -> 0.01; 10.5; 11.6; 10.8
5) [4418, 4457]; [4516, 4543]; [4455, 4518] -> -0.02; 10.6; 11.5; 11.1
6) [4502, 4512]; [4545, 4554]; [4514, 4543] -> 0.05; 12.6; 11.6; 12.1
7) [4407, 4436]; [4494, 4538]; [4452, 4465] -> 0.10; 10.5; 11.8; 11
